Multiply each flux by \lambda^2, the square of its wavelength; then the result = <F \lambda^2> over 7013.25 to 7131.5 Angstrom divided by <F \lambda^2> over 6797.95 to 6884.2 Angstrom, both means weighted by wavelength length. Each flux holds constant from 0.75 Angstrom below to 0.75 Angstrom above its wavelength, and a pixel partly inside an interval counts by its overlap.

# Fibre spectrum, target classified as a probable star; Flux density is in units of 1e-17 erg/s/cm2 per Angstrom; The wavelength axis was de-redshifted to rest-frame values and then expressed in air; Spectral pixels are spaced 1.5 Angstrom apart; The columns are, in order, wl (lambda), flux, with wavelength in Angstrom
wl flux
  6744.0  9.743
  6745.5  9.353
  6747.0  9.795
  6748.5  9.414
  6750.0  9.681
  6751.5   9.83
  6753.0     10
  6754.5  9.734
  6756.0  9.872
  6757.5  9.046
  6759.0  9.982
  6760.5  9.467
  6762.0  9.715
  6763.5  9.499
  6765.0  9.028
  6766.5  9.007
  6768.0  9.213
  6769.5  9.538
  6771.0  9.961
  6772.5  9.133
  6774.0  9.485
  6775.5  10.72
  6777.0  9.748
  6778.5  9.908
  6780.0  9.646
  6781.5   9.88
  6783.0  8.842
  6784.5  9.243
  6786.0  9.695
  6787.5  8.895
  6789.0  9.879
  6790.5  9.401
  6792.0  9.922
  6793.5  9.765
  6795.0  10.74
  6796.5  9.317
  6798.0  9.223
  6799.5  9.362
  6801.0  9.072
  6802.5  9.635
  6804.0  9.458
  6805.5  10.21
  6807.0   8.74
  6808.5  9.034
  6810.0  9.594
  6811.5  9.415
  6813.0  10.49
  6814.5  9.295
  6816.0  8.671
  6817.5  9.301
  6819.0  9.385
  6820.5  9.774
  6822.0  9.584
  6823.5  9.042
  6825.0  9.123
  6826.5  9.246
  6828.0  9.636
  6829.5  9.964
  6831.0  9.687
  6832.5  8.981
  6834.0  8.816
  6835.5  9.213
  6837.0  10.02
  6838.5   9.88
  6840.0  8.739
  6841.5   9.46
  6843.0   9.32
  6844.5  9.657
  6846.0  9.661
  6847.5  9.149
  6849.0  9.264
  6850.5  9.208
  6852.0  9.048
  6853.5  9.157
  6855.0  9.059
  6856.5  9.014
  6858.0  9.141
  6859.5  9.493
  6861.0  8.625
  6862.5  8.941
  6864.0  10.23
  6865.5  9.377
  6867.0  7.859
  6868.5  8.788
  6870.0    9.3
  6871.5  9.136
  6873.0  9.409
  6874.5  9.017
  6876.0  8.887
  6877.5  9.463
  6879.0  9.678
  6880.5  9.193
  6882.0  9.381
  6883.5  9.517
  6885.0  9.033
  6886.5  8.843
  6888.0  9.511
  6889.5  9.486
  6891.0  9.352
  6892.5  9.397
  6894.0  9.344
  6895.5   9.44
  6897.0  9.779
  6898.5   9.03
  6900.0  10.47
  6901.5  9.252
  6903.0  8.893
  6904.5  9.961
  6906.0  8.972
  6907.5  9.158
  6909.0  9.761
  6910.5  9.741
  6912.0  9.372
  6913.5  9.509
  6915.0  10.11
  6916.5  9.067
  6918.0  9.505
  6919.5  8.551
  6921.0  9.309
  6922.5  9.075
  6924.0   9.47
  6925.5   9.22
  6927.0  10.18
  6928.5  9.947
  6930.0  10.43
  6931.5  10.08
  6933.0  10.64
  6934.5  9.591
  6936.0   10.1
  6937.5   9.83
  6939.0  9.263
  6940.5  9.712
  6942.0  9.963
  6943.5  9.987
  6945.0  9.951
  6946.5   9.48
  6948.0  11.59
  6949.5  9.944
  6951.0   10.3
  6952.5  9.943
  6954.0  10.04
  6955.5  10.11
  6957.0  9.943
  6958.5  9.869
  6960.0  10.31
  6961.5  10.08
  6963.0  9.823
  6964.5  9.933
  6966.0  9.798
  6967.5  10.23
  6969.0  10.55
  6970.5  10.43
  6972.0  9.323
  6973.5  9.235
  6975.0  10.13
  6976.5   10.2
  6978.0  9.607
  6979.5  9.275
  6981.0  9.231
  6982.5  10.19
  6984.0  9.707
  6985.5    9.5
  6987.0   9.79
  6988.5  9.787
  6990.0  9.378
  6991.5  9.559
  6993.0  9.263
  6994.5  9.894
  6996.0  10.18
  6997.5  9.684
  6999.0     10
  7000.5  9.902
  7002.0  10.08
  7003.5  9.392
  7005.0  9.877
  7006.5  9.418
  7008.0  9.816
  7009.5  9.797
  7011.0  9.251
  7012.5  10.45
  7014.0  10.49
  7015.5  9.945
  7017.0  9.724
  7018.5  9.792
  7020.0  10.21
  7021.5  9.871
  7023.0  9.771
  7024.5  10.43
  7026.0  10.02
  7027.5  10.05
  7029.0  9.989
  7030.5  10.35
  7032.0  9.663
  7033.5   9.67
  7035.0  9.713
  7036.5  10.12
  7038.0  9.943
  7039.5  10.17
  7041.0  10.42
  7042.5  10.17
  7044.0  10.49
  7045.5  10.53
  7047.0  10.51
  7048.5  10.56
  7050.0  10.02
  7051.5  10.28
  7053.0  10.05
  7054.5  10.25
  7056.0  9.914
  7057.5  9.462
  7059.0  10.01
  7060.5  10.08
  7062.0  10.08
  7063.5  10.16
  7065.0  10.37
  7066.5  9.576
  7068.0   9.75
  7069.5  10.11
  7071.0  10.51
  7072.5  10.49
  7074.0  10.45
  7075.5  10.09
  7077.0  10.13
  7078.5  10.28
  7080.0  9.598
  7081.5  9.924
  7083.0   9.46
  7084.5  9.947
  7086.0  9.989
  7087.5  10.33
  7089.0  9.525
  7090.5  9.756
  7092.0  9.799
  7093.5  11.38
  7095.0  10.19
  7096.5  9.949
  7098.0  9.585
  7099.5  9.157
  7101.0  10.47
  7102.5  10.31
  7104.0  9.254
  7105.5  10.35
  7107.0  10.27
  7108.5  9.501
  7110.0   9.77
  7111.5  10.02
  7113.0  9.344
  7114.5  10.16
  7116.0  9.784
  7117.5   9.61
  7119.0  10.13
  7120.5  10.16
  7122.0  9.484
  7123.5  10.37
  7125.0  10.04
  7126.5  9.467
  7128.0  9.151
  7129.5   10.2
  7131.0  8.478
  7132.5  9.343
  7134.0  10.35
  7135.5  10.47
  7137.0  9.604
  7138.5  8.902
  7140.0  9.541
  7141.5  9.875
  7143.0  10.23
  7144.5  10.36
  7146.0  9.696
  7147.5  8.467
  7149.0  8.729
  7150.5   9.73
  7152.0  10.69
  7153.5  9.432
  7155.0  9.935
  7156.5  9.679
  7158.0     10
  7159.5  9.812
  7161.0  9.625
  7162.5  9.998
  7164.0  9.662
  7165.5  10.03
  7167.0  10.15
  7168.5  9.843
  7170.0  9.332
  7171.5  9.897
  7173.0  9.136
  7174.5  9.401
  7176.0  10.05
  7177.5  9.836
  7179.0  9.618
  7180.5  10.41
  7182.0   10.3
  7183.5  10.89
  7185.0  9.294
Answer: 1.15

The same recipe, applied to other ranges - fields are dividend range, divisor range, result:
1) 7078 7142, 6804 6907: 1.14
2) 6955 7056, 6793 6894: 1.12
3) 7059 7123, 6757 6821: 1.14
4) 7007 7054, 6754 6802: 1.13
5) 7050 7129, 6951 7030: 1.04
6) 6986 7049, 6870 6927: 1.10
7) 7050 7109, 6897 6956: 1.08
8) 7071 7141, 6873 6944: 1.10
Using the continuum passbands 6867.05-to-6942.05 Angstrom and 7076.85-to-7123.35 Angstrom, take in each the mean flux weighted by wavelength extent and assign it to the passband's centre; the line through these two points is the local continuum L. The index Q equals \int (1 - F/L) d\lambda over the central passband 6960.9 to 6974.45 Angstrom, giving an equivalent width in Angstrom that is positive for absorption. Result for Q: -0.5 Angstrom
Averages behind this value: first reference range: 9.46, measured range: 9.93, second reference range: 9.93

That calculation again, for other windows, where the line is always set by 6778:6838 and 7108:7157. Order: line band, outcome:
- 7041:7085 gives -2.05 Angstrom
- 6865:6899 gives 1.09 Angstrom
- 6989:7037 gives -1.17 Angstrom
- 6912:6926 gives 0.36 Angstrom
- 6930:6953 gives -1.11 Angstrom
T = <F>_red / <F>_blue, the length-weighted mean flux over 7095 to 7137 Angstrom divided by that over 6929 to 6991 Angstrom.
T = 1.0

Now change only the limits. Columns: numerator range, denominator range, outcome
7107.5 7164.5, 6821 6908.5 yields 1.05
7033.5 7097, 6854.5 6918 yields 1.08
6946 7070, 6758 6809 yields 1.04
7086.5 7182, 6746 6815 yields 1.02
